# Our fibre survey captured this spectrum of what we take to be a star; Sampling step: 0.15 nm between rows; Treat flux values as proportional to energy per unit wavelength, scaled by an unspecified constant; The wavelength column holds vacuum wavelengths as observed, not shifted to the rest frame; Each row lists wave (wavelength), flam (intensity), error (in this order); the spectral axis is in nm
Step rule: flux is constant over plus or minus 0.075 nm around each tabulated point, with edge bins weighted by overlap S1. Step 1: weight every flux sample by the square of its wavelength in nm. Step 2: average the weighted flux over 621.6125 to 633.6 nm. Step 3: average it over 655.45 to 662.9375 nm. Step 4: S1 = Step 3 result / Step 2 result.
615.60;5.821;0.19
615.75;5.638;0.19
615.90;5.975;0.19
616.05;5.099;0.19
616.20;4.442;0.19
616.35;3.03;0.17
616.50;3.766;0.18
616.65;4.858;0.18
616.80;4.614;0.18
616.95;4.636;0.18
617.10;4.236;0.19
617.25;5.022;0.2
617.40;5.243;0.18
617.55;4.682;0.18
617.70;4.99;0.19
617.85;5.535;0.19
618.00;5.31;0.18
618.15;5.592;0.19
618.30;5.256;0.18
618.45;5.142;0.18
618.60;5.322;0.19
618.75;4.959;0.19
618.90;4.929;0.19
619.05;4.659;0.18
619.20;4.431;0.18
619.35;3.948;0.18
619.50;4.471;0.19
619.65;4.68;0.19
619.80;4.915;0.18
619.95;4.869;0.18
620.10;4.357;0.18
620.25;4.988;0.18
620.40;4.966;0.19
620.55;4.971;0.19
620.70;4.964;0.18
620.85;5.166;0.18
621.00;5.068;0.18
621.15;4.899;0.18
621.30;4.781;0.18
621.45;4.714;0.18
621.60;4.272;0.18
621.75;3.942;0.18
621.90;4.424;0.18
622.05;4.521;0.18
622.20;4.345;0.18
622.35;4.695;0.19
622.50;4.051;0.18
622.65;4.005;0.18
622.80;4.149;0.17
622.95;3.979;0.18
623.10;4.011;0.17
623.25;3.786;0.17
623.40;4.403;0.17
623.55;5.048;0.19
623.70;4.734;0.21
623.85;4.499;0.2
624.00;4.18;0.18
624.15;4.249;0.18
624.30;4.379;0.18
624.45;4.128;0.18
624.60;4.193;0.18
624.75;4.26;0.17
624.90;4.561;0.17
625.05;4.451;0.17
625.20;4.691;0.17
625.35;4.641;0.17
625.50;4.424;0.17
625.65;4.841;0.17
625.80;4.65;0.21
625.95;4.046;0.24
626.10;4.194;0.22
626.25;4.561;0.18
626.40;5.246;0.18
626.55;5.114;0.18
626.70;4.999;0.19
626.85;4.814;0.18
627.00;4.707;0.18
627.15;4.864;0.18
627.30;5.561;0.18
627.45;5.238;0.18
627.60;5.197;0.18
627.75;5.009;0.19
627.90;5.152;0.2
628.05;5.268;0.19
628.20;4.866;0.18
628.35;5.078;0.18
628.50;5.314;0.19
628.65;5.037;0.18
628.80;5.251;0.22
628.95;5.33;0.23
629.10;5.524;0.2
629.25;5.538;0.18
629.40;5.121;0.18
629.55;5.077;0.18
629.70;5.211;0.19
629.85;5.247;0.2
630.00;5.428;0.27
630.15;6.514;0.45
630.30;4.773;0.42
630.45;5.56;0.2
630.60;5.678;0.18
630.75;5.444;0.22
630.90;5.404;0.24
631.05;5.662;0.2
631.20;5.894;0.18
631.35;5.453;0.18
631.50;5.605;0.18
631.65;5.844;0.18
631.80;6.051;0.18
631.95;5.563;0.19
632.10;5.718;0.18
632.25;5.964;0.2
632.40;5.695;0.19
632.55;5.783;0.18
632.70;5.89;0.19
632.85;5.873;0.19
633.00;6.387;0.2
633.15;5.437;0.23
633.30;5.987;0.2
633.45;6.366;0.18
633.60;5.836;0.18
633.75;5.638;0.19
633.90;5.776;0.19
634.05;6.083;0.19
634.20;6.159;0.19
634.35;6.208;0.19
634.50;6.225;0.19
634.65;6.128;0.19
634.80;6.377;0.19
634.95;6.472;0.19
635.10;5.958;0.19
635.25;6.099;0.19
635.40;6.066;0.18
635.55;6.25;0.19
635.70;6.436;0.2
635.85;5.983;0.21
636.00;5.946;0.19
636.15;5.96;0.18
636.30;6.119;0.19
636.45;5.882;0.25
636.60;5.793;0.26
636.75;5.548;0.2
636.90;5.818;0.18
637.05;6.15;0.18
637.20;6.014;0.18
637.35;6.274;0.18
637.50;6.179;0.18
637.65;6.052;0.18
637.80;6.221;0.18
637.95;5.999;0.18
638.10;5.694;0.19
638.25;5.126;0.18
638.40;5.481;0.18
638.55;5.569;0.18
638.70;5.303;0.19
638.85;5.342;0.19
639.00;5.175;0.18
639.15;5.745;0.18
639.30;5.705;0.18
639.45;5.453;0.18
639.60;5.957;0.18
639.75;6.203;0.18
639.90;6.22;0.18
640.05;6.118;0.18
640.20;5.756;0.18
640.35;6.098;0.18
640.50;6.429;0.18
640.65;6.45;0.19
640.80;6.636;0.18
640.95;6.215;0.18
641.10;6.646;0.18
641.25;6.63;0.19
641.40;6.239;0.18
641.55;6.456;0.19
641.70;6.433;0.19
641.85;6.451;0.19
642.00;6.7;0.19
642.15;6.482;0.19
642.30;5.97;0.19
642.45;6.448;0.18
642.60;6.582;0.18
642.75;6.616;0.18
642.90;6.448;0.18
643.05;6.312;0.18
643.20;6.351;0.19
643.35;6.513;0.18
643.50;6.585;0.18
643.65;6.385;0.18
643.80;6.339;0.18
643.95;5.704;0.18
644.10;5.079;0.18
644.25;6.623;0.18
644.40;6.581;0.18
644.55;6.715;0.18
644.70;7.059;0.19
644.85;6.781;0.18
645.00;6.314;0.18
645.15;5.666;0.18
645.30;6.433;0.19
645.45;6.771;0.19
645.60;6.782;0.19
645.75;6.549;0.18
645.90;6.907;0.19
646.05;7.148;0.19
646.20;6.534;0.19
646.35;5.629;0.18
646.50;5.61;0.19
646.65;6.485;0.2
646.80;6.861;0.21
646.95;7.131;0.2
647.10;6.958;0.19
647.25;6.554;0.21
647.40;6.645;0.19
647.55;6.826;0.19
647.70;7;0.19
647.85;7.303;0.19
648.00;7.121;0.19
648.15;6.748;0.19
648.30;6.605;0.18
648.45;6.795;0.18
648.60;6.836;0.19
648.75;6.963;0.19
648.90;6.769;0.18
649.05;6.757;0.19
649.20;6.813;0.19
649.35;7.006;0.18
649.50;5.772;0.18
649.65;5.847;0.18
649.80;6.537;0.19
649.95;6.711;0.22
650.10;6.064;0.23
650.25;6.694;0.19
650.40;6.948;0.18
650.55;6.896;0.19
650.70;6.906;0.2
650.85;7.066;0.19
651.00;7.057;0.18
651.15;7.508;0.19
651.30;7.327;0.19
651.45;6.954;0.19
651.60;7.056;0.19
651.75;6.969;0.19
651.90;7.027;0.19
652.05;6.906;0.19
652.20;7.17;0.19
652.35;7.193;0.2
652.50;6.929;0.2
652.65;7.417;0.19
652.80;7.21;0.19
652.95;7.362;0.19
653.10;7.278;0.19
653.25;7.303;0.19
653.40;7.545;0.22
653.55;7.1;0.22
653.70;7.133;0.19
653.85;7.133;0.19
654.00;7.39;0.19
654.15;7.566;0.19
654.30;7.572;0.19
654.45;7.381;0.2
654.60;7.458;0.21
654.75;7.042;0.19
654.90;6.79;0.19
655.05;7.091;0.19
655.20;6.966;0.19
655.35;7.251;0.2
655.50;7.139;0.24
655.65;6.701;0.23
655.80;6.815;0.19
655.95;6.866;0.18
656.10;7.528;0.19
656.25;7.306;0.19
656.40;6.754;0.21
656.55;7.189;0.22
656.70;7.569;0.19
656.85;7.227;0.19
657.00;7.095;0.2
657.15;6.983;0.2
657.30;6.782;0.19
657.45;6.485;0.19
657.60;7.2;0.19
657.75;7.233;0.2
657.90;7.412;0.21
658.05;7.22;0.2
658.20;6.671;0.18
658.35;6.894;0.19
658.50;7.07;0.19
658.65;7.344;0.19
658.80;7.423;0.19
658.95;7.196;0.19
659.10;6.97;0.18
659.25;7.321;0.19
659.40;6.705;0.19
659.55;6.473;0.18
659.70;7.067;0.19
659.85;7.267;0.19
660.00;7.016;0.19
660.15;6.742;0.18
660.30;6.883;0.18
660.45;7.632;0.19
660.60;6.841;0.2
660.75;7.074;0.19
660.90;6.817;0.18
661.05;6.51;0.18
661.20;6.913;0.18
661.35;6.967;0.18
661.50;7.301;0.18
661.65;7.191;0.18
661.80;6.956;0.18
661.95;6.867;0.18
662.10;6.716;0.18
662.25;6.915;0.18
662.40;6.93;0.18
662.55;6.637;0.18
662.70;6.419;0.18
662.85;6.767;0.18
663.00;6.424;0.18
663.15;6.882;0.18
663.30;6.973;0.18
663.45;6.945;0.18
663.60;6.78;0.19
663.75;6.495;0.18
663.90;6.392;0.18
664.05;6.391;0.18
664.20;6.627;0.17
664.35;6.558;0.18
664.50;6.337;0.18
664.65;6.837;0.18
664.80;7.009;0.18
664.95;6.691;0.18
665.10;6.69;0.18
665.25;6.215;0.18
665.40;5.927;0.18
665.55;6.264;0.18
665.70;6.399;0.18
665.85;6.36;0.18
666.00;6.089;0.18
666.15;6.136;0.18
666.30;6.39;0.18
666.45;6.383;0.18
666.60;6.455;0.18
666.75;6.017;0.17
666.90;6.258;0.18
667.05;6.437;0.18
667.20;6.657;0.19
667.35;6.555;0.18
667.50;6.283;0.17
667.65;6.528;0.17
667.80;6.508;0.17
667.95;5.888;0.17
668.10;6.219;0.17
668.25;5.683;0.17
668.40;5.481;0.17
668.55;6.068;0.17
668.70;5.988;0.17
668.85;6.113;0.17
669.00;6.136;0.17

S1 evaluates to 1.53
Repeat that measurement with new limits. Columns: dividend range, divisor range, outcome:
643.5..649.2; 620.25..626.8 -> 1.57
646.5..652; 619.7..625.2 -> 1.64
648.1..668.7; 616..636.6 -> 1.47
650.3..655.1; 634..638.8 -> 1.26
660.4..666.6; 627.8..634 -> 1.32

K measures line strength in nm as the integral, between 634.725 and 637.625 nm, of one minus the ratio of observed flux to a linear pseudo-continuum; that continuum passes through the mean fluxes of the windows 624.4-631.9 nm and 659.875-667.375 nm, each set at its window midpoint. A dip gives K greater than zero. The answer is -0.33 nm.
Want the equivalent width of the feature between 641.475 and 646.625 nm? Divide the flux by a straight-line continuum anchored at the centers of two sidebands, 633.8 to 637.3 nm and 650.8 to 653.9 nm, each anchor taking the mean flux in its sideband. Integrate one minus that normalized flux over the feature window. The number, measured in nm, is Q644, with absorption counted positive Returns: 0.16 nm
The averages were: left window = 6.06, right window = 7.17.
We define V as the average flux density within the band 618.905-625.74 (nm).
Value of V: 4.51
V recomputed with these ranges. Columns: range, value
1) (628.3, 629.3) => 5.3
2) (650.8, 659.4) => 7.15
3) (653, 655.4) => 7.25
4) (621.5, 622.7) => 4.3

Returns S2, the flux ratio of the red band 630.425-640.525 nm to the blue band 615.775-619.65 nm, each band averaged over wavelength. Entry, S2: 1.22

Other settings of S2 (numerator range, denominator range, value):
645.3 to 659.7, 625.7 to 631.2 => 1.35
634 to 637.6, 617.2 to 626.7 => 1.31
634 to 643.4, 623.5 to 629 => 1.28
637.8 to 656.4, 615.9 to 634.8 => 1.32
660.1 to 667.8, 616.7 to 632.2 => 1.36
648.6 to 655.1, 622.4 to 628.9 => 1.51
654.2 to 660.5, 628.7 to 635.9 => 1.22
